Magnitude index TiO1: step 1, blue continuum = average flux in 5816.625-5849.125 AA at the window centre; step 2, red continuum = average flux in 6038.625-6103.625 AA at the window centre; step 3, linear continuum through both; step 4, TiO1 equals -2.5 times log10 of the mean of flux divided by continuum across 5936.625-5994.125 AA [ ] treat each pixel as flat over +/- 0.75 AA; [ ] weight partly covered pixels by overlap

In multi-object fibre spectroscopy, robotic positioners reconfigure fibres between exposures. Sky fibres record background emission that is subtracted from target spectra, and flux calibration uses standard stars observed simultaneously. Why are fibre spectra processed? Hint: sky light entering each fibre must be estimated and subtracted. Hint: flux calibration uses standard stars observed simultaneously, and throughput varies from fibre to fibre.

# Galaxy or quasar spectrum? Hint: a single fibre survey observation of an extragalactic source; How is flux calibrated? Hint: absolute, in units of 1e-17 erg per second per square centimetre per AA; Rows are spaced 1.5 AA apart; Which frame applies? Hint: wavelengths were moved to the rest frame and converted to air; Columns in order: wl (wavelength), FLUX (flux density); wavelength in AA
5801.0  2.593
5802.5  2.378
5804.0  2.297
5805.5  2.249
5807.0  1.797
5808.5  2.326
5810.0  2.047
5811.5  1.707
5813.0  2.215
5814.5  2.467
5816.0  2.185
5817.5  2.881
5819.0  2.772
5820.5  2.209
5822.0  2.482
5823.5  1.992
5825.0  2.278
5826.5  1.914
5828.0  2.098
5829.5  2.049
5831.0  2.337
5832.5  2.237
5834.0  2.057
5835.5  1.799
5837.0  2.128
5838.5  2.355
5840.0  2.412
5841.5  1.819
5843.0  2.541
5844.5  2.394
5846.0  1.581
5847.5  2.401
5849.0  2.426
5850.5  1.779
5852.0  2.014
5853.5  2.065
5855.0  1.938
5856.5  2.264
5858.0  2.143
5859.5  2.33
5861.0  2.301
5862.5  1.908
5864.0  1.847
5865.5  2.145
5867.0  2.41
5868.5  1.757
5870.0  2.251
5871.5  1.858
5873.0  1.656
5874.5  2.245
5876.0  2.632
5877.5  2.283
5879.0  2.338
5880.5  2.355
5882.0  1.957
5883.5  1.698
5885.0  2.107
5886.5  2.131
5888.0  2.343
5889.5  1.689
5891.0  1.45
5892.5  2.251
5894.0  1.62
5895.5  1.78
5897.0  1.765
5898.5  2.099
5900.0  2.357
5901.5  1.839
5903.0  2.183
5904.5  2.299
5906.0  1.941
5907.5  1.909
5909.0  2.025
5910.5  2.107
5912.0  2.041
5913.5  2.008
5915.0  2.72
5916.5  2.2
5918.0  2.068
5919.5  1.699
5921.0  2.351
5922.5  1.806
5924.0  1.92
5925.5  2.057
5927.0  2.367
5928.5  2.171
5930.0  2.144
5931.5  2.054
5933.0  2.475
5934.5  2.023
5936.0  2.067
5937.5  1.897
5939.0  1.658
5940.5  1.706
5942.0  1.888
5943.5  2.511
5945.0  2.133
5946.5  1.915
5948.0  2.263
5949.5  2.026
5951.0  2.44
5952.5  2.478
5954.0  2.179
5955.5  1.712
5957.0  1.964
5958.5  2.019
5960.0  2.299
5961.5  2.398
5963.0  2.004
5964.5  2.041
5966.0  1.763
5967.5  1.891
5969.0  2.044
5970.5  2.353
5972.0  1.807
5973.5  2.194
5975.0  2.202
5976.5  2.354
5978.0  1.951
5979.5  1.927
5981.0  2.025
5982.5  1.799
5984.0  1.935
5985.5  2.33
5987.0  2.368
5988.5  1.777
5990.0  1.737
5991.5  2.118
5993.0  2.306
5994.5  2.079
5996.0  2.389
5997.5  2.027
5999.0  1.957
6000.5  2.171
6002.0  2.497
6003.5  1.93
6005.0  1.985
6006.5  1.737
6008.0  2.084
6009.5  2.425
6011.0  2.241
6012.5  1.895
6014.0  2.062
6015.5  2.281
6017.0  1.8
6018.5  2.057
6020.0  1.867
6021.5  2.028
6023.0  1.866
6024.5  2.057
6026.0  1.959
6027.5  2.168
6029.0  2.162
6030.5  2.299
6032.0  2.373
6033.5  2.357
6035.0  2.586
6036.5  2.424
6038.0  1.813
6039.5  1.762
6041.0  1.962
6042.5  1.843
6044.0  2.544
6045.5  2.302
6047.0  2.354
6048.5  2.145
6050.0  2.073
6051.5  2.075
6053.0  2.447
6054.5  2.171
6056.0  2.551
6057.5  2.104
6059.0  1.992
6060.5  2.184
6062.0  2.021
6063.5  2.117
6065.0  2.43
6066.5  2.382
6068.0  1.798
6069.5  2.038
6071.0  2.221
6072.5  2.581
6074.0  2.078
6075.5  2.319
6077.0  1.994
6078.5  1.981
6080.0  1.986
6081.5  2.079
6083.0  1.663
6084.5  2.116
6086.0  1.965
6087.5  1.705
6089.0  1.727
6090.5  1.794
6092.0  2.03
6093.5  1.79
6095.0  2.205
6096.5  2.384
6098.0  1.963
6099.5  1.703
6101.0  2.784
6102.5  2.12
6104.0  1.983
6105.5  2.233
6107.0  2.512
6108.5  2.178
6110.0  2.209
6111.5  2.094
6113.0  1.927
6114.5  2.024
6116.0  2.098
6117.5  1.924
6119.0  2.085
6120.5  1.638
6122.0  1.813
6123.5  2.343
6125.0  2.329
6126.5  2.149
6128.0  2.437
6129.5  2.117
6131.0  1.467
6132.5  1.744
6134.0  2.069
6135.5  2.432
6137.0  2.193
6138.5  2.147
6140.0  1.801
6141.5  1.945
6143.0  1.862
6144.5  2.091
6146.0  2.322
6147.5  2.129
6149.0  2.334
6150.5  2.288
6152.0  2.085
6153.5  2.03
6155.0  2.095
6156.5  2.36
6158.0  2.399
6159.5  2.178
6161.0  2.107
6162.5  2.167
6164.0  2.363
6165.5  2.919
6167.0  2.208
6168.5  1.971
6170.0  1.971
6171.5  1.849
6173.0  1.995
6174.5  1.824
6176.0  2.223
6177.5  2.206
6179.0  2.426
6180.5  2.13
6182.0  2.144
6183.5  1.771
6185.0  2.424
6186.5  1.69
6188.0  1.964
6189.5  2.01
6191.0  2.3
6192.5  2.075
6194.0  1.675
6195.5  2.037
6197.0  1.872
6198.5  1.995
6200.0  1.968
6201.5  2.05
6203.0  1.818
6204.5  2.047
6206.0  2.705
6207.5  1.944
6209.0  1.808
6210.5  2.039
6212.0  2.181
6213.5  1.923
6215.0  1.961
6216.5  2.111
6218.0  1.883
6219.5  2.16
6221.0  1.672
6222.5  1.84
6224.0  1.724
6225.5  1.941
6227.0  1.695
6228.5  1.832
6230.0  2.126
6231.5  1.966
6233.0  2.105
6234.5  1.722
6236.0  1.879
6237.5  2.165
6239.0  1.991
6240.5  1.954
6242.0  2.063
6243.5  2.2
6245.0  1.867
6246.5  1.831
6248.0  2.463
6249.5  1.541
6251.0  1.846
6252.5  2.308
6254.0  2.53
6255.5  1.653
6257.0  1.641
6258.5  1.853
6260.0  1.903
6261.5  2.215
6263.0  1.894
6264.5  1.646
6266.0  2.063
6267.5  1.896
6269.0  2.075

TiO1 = 0.05 mag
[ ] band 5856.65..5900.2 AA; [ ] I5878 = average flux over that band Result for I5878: 2.06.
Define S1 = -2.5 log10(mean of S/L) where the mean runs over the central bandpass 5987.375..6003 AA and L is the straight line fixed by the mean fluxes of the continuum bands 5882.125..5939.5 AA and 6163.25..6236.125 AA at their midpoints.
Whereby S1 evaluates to -0.04 mag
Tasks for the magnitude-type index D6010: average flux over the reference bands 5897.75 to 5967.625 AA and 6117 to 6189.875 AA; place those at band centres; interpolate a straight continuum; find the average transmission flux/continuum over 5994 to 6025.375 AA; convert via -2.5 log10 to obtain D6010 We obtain 0.01 mag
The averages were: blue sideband 2.09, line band 2.07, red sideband 2.11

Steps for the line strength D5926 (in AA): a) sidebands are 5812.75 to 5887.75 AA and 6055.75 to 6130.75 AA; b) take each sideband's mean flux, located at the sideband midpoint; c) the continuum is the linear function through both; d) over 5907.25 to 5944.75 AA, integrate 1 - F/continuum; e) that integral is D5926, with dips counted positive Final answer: 1.2 AA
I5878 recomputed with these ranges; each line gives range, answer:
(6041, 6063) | 2.19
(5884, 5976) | 2.06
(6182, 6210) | 2.01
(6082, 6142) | 2.05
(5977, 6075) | 2.12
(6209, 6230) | 1.92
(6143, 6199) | 2.12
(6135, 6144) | 2.05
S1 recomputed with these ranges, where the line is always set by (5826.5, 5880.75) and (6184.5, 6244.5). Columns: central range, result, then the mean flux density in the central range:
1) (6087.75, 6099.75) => 0.047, 1.95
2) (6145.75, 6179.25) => -0.093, 2.19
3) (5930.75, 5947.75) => 0.034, 2.04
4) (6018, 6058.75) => -0.051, 2.16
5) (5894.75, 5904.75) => 0.045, 2.03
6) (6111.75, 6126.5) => -0.002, 2.03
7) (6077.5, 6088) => 0.058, 1.93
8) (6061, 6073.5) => -0.076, 2.2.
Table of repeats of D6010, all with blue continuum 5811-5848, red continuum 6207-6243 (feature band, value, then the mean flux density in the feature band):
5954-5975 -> 0.039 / 2.05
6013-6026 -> 0.047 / 2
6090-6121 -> -0.031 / 2.09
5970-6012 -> 0.006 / 2.09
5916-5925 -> 0.078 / 2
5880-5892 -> 0.111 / 1.96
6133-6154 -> -0.062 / 2.12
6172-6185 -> -0.067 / 2.1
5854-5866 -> 0.043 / 2.11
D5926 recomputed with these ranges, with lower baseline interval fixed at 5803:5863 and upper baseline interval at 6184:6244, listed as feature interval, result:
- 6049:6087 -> -1.3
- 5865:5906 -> 1.9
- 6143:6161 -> -1.5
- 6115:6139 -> -0.3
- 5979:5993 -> 0.6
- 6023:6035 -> -0.7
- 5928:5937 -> -0.1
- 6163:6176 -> -0.9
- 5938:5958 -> 0.5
